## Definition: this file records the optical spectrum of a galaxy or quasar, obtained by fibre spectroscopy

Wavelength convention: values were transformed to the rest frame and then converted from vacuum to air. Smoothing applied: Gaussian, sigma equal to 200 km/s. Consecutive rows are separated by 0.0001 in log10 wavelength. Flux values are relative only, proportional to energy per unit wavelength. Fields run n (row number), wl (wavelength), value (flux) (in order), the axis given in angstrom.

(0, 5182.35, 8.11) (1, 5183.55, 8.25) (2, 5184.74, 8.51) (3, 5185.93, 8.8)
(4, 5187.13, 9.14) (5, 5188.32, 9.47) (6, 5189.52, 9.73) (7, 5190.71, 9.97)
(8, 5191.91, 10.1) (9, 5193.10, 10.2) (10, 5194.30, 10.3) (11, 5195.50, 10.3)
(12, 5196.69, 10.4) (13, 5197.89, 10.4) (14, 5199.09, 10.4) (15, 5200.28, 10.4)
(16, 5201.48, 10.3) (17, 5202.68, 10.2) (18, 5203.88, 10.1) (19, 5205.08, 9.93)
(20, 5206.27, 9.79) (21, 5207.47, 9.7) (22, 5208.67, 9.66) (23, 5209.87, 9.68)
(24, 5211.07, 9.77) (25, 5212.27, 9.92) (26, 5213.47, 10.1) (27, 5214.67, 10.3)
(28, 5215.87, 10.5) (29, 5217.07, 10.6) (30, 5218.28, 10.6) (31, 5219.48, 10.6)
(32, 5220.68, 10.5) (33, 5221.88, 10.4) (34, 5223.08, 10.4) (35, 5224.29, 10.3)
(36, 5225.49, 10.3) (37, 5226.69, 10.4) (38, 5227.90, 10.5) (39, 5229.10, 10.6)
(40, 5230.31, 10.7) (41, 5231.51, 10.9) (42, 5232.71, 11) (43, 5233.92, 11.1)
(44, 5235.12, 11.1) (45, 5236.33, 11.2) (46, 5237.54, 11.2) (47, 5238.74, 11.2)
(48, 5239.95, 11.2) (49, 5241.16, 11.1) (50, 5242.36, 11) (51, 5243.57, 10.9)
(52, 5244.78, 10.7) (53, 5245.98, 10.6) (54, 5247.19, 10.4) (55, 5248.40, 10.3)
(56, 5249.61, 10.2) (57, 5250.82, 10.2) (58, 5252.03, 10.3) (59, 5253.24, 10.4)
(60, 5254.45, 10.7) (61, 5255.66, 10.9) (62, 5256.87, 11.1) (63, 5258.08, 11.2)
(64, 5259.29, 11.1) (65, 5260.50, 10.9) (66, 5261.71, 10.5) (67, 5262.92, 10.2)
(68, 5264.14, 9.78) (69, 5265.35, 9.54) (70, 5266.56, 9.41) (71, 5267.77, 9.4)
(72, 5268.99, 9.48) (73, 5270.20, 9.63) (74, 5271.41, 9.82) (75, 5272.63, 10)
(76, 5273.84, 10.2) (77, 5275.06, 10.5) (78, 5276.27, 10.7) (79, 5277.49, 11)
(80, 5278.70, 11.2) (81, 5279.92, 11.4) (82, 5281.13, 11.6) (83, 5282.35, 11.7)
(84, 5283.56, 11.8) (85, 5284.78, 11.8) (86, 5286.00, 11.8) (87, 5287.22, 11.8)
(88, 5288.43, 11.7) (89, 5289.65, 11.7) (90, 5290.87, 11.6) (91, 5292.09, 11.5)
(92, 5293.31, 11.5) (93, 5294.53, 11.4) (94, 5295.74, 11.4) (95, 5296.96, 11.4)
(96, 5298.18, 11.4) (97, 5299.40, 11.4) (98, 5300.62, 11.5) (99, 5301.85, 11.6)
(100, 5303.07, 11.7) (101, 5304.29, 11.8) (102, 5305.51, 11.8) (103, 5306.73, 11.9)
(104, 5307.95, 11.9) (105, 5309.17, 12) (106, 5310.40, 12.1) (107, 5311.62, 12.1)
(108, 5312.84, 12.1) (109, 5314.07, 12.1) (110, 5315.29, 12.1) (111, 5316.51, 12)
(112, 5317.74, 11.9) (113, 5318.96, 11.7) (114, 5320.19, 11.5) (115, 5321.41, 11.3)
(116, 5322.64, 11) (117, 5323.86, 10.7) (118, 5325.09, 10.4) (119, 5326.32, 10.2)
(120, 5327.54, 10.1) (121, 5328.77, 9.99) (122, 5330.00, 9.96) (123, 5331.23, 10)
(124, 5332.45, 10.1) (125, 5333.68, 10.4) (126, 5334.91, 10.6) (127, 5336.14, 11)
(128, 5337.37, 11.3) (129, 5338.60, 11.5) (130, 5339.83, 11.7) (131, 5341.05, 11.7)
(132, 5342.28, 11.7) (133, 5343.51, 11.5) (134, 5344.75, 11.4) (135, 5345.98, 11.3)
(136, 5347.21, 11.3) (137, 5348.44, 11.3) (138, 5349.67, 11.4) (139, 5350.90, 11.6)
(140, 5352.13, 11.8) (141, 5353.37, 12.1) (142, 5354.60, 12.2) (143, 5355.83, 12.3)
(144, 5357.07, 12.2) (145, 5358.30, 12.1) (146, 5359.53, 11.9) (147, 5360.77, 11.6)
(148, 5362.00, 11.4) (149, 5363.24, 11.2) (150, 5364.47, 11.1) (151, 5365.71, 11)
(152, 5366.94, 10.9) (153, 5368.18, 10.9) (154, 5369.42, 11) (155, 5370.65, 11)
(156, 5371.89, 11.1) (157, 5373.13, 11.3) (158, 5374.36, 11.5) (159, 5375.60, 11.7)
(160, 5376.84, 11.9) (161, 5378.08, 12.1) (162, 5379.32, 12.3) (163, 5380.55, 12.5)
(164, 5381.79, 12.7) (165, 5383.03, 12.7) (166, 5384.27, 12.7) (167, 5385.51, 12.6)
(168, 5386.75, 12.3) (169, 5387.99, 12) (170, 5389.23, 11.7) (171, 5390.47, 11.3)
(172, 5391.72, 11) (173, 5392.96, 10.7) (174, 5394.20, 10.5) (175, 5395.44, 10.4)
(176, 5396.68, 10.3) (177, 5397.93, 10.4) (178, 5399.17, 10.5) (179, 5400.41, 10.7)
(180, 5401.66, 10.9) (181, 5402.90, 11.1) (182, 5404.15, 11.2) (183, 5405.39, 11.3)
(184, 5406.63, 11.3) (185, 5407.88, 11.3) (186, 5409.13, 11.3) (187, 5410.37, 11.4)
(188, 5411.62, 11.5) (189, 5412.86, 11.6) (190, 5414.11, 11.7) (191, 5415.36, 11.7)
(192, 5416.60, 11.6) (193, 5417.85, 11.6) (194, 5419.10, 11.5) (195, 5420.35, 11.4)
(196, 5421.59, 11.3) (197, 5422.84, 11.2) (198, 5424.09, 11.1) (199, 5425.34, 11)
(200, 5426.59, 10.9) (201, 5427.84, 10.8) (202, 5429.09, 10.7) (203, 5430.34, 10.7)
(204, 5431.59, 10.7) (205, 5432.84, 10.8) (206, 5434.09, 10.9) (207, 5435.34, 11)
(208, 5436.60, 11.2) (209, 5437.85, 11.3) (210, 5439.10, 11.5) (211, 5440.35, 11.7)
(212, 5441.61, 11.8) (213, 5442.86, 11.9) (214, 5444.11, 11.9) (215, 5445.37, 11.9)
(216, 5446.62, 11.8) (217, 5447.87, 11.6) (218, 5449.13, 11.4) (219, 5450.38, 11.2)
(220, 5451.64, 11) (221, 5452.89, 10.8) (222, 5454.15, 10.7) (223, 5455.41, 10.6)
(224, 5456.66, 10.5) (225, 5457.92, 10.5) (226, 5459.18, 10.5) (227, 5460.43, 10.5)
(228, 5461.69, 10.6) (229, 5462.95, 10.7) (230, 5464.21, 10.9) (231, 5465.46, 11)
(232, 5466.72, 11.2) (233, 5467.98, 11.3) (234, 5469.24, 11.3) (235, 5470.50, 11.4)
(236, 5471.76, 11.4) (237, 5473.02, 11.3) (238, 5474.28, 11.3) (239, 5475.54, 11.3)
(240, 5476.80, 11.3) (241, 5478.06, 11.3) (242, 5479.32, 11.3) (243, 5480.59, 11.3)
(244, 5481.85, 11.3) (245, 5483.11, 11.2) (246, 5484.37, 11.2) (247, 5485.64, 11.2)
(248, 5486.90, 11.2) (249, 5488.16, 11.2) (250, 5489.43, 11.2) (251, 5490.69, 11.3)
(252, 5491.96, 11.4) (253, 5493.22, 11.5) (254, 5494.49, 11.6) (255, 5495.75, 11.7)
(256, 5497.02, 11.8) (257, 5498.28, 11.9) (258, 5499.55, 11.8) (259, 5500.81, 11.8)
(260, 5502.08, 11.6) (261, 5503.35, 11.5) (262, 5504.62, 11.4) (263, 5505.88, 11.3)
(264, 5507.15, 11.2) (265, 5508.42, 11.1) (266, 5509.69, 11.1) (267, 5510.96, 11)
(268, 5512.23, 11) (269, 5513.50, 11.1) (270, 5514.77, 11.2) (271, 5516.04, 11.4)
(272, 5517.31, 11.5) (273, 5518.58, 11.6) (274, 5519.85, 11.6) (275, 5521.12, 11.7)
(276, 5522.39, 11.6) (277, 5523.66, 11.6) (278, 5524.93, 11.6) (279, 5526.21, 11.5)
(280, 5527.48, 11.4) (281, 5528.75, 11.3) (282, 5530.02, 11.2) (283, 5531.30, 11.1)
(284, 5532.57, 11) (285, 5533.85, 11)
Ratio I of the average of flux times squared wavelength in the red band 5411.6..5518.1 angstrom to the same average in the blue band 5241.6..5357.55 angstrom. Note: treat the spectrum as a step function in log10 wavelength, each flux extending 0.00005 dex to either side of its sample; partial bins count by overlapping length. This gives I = 1.1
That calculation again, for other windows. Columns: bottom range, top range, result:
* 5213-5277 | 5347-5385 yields 1.17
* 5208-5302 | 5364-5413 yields 1.11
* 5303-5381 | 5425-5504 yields 1.03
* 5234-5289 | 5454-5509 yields 1.13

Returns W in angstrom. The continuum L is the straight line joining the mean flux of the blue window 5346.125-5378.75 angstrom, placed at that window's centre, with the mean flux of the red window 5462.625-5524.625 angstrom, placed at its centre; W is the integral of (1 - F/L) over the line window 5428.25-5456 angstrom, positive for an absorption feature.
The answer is 0.5 angstrom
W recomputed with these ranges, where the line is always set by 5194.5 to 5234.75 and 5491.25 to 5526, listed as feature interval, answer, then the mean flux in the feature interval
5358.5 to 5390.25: -2.3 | 11.7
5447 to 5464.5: 0.7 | 10.8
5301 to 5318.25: -2.0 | 11.9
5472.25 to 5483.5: 0.1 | 11.3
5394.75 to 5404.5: 0.3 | 10.7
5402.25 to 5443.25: -0.5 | 11.3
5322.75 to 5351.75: -0.3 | 10.9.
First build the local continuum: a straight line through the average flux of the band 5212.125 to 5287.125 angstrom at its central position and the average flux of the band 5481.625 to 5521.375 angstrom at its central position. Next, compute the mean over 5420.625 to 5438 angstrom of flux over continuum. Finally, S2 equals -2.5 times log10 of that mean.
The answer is 0.020 mag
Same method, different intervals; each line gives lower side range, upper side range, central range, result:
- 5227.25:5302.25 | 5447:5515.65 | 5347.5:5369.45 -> -0.05 mag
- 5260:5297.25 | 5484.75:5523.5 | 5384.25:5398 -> -0.02 mag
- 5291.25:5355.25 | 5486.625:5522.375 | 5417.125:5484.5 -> 0.02 mag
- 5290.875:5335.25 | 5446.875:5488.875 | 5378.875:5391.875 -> -0.09 mag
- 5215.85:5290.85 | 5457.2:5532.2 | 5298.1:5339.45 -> -0.04 mag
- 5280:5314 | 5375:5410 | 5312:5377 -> 0.03 mag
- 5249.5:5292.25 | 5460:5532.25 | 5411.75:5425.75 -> -0.03 mag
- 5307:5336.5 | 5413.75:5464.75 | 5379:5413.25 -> -0.03 mag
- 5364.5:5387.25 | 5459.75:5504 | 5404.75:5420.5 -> 0.01 mag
